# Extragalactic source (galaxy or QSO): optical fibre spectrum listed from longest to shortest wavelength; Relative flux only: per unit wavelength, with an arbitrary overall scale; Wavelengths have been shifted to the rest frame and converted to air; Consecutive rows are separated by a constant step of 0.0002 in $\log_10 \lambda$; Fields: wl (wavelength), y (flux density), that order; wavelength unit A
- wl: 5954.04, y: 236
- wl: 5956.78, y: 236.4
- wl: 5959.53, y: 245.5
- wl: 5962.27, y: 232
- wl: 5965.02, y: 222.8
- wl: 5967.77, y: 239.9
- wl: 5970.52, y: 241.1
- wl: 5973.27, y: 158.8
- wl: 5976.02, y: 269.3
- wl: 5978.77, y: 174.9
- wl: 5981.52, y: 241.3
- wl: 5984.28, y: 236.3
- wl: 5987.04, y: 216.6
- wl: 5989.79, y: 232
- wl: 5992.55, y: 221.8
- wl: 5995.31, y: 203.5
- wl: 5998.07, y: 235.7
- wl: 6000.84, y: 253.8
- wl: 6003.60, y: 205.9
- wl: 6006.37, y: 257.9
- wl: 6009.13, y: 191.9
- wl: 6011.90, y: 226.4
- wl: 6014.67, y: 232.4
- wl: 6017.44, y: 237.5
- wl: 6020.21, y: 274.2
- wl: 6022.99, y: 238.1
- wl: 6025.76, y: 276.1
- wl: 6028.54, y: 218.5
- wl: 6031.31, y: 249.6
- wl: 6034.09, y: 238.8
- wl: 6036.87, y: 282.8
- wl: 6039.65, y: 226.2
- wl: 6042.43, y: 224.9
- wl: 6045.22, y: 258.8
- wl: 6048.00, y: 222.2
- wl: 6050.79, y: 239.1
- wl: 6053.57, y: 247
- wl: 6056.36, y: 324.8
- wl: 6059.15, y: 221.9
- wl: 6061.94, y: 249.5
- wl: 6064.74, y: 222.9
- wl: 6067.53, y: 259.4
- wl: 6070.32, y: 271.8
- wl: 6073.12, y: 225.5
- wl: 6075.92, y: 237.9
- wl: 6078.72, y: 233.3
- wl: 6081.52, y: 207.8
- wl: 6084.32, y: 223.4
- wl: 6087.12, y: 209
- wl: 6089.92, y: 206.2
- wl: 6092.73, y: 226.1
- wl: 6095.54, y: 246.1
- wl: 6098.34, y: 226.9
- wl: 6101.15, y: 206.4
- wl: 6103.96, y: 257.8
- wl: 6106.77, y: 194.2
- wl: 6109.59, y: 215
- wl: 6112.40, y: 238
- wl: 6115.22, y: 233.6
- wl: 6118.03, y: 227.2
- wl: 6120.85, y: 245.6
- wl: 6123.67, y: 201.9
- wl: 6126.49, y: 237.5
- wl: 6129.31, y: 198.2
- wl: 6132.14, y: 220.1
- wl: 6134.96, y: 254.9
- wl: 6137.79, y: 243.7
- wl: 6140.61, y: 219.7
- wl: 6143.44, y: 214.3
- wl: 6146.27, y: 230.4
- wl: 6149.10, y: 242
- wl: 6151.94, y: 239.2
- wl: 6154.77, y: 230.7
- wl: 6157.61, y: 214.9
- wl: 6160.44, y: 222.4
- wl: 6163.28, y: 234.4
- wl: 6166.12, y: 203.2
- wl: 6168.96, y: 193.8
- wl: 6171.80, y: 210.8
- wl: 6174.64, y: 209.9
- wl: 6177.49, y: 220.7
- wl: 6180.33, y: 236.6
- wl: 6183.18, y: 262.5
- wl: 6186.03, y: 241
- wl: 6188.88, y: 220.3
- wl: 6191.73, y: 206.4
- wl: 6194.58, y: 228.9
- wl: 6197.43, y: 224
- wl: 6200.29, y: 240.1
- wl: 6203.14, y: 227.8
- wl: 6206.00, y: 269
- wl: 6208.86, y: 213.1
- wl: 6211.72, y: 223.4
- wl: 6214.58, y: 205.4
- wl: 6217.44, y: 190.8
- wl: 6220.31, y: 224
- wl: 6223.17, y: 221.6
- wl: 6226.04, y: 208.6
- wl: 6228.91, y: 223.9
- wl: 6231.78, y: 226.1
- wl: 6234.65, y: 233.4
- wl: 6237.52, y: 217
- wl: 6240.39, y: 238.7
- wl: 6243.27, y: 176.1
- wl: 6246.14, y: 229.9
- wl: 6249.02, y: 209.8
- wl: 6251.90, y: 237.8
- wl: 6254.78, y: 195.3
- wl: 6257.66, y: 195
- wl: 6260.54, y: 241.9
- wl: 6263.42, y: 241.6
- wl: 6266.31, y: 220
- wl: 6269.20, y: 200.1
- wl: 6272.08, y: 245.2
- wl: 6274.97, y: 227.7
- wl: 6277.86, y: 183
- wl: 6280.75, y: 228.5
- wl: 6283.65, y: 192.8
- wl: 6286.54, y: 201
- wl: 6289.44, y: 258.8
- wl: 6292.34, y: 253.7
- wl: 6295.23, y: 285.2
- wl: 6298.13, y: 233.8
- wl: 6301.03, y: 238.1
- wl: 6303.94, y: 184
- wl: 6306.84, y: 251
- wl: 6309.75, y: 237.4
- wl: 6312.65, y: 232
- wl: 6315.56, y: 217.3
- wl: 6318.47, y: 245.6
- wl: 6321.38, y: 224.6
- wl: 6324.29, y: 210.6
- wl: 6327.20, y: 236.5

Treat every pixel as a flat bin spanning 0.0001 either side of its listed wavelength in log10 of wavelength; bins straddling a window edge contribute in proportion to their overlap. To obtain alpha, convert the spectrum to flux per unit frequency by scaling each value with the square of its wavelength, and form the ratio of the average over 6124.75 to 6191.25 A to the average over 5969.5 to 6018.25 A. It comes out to 1.06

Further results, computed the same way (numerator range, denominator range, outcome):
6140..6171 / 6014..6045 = 0.94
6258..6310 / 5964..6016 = 1.12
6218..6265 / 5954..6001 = 1.06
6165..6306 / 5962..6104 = 1.02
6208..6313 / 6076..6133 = 1.05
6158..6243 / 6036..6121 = 0.98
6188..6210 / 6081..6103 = 1.08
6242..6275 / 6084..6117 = 1.03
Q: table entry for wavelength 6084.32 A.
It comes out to 223.4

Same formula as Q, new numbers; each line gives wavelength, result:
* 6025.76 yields 276.1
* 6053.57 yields 247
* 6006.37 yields 257.9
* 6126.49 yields 237.5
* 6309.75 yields 237.4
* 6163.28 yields 234.4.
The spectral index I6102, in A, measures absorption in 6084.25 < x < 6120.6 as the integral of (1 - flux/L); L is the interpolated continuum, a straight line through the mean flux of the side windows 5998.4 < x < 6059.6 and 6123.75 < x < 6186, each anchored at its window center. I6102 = 1.3 A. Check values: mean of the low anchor 243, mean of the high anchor 226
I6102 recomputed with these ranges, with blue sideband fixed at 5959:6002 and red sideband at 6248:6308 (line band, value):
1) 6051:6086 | -2.7 A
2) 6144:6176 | 0.6 A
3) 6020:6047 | -2.6 A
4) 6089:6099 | -0.1 A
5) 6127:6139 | -0.2 A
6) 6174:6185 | -0.4 A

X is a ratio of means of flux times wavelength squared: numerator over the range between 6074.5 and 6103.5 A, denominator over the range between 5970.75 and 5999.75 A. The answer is 1.1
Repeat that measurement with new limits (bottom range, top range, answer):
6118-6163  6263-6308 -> 1.05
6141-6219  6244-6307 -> 1.03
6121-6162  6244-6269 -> 1.00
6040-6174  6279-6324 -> 1.07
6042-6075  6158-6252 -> 0.94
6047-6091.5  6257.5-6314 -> 1.03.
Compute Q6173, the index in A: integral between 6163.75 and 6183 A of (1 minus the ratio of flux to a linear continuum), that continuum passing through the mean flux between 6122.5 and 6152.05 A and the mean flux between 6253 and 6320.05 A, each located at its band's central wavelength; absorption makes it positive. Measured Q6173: 0.9 A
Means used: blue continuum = 227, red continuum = 227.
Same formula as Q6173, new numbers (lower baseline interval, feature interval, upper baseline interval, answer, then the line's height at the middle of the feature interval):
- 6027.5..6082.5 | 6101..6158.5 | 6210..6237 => 1.1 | 232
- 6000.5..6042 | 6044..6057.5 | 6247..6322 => -1.1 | 238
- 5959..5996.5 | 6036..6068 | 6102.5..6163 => -3.1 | 226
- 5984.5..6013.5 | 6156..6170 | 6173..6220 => 0.7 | 226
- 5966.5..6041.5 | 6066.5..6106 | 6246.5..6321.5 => 0.1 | 231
